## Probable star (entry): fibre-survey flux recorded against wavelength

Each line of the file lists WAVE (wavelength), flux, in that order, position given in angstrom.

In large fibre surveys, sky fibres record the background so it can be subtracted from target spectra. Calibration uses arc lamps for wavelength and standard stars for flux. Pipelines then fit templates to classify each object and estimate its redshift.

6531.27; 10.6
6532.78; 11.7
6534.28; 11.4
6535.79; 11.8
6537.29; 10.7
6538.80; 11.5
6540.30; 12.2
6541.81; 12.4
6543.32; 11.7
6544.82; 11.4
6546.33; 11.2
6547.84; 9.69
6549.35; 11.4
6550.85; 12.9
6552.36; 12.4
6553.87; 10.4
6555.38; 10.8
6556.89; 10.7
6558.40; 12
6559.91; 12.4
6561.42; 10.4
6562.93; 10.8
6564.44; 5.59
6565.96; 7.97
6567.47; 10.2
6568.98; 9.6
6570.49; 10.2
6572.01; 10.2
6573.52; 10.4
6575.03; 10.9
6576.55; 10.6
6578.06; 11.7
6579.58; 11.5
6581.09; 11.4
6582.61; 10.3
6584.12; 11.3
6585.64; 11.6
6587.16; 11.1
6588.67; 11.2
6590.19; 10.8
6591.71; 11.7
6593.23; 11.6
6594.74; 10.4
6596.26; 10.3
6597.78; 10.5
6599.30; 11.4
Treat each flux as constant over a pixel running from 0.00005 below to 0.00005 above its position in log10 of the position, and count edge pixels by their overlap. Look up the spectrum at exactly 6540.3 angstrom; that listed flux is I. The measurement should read 12.2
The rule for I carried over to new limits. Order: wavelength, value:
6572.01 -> 10.2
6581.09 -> 11.4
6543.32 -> 11.7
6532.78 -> 11.7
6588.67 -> 11.2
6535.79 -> 11.8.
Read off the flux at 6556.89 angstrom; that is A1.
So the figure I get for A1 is 10.7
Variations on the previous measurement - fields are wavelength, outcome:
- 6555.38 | 10.8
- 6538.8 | 11.5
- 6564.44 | 5.59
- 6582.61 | 10.3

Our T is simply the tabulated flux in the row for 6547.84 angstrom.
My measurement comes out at 9.69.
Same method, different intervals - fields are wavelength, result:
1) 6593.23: 11.6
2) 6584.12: 11.3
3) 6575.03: 10.9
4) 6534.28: 11.4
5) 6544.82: 11.4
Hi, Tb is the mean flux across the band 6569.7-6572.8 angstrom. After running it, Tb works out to 10.2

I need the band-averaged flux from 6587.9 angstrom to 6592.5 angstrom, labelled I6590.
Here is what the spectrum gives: 11.2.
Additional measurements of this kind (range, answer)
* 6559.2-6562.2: 11.4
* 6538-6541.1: 11.8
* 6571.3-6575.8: 10.5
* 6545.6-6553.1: 11.5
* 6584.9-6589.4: 11.3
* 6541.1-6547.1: 11.7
